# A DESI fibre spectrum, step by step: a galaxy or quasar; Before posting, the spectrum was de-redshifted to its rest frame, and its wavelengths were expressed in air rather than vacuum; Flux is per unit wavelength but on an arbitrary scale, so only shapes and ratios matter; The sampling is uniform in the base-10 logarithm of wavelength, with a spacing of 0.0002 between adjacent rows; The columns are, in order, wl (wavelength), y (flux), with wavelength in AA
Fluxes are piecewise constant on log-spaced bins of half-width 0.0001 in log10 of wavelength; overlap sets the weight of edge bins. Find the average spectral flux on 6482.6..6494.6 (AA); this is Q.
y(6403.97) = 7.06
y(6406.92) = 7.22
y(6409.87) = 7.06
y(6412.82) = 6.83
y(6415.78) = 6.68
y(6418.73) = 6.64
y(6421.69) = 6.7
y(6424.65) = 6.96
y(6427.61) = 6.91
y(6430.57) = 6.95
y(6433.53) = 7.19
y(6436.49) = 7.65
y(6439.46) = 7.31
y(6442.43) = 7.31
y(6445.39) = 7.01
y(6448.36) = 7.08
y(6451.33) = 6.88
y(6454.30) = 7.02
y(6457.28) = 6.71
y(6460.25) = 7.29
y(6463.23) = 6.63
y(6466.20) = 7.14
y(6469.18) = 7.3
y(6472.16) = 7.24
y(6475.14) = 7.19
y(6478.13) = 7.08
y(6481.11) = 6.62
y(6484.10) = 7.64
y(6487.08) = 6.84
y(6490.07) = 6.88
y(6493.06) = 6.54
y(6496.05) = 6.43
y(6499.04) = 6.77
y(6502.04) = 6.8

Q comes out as 6.97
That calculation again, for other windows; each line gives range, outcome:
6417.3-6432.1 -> 6.83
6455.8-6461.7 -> 7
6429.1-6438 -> 7.26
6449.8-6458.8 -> 6.87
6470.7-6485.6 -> 7.15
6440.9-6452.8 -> 7.07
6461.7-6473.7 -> 7.08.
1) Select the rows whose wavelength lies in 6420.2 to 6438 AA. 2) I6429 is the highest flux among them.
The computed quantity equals 7.65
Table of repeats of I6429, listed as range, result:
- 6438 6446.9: 7.31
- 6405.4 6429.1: 7.22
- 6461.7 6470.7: 7.3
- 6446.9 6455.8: 7.08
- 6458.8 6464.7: 7.29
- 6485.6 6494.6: 6.88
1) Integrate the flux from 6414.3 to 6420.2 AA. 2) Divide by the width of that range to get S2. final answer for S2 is 6.66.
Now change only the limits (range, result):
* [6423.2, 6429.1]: 6.93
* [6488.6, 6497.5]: 6.62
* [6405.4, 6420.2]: 6.89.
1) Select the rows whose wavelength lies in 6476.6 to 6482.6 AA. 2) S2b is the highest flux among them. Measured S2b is 7.08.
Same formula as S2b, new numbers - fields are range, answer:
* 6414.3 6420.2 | 6.68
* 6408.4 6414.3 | 7.06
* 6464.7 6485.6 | 7.64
